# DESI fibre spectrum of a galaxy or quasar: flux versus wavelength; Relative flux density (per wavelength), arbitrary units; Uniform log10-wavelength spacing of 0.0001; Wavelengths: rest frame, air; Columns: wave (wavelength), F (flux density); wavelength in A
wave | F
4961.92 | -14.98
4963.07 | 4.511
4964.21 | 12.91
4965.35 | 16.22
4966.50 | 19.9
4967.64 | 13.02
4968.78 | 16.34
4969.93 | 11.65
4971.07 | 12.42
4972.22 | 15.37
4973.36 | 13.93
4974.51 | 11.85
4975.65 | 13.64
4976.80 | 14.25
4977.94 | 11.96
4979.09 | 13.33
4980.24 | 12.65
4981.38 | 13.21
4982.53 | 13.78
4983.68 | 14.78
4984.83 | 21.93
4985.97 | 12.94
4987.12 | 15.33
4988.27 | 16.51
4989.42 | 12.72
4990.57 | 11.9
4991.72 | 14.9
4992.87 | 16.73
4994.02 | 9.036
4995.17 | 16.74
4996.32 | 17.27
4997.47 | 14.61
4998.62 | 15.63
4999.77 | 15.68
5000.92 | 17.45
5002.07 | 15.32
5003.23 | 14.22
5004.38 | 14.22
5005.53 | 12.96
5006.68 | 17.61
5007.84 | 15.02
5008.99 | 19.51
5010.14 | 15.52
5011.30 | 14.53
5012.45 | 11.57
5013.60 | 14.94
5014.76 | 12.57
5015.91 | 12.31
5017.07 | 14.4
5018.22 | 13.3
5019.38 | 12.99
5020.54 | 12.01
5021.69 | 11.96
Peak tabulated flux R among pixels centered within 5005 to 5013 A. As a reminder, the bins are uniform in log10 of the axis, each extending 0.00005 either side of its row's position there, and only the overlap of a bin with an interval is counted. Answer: 19.51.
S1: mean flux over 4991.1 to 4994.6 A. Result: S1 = 13.5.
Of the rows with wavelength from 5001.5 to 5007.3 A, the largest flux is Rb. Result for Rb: 17.61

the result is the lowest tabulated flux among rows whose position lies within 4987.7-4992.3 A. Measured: 11.9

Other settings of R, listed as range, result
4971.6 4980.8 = 15.37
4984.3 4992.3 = 21.93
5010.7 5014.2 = 14.94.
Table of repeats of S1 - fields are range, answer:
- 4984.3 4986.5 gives 17.5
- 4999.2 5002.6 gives 16.2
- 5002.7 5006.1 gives 13.8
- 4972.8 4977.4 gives 13.4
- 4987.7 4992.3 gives 14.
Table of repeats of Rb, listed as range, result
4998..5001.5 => 17.45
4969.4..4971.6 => 12.42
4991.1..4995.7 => 16.74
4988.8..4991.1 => 12.72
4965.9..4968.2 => 19.9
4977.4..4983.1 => 13.78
